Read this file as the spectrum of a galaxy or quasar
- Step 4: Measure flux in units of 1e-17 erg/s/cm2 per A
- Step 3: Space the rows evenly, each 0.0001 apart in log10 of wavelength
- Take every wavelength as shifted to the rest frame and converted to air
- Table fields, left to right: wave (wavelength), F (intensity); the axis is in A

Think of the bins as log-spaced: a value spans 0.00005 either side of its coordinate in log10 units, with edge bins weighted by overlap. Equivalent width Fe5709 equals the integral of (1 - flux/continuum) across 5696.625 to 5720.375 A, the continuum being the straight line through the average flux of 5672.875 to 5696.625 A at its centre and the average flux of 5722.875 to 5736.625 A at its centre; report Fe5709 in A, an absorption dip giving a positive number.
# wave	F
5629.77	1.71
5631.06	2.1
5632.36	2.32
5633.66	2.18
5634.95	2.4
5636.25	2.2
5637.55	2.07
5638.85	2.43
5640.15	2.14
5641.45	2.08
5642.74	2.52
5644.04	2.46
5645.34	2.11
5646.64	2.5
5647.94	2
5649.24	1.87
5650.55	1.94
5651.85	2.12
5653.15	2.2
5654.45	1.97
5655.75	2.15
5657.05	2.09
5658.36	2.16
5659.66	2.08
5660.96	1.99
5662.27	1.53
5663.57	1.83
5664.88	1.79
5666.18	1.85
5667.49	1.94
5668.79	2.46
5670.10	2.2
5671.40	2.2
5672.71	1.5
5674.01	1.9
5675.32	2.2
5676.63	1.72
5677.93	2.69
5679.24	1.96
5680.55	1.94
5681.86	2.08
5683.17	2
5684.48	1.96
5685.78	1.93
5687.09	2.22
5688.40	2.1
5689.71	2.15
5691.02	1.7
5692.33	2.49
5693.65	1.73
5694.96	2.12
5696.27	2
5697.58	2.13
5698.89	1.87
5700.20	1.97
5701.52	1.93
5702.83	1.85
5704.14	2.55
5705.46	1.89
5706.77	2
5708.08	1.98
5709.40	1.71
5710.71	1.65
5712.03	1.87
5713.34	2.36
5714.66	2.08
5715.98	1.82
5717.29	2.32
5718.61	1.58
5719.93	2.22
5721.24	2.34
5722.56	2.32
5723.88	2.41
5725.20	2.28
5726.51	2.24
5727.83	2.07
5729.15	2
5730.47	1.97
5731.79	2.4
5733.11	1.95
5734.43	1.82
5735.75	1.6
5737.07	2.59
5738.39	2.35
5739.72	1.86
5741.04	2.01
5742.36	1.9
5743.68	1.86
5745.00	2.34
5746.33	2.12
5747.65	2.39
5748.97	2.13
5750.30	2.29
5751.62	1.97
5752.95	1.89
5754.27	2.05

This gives 0.91 A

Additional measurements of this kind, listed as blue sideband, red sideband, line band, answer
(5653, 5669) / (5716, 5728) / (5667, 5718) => 1.4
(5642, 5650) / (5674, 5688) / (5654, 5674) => 1.6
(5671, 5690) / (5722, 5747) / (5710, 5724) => 0.1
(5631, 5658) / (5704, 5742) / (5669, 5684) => 0.6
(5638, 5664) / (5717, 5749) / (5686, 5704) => 0.7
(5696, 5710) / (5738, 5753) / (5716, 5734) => -0.9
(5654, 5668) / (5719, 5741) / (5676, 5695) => -0.4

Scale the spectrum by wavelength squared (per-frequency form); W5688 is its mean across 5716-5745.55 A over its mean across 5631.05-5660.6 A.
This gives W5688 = 1.00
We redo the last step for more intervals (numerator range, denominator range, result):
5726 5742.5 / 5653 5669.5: 1.06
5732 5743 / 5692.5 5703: 1.04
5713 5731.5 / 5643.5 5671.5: 1.06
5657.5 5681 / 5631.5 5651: 0.91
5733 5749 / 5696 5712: 1.07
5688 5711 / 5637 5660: 0.94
